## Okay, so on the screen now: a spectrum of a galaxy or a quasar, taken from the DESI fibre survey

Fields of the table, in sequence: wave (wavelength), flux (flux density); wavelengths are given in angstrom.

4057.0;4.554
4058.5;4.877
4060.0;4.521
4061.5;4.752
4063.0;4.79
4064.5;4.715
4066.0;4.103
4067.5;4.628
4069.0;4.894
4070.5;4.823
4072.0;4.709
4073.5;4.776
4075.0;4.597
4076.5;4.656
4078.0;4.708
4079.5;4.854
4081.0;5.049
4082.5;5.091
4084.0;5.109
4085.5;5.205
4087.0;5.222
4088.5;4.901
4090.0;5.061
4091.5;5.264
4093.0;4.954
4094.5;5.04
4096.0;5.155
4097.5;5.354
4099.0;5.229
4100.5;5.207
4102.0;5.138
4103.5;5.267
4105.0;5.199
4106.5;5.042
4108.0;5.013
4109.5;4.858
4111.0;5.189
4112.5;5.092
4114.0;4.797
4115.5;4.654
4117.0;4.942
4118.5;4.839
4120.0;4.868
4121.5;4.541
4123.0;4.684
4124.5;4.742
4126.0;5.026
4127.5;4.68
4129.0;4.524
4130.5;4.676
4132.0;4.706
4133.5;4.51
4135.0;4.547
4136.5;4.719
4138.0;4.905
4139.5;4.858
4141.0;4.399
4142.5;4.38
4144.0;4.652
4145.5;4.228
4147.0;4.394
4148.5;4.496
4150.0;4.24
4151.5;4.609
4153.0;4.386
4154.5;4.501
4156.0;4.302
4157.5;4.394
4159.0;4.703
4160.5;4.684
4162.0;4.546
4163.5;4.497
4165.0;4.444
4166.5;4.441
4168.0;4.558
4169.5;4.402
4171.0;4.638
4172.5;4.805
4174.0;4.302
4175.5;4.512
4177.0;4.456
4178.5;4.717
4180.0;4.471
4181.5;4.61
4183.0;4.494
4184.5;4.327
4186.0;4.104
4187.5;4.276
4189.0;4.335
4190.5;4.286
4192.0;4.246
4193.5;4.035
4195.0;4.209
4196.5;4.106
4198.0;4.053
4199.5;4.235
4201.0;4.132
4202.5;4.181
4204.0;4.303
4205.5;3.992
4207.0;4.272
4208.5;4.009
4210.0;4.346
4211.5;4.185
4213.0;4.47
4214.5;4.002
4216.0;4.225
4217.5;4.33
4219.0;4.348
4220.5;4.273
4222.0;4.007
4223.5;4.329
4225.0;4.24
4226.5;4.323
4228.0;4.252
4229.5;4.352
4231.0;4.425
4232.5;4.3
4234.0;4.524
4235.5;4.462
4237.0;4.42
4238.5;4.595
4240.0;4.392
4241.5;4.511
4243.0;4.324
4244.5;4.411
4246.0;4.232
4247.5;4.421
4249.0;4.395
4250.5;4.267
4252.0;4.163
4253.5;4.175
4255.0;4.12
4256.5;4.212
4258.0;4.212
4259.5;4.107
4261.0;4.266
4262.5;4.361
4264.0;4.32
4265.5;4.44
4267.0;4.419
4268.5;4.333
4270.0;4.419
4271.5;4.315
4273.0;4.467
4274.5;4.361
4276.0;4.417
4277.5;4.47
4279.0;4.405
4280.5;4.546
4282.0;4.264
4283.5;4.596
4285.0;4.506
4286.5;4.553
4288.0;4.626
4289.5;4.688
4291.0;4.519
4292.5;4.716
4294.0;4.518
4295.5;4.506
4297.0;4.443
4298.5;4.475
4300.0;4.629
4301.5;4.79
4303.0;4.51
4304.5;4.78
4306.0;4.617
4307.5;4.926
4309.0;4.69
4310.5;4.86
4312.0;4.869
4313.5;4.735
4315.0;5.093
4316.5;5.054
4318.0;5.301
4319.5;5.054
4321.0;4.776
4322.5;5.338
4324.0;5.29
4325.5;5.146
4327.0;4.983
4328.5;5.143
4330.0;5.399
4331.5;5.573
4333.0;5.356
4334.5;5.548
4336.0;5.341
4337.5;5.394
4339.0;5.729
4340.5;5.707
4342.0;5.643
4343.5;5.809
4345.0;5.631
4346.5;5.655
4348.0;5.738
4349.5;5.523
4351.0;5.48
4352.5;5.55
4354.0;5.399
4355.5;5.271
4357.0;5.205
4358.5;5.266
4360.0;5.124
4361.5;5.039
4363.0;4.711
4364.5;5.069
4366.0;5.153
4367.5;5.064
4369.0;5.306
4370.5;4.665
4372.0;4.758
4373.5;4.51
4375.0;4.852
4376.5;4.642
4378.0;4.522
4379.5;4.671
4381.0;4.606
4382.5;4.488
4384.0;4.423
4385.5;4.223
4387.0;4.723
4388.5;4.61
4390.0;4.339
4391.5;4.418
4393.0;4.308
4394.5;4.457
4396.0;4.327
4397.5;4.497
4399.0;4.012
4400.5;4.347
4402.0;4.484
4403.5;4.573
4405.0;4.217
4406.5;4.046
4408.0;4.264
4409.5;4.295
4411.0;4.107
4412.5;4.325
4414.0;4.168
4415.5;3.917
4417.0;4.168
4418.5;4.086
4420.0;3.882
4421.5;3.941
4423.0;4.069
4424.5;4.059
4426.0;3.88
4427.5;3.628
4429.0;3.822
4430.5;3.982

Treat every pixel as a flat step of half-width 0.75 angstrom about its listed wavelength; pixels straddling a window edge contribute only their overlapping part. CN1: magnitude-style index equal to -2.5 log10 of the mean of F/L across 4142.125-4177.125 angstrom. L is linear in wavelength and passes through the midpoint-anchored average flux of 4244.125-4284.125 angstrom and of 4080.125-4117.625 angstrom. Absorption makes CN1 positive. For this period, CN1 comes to 0.08 mag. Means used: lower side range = 5.08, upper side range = 4.34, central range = 4.48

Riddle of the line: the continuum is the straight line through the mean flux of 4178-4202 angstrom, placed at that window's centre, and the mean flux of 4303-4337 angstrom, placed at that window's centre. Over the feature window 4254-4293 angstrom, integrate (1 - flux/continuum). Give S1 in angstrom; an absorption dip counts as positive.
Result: 3.15 angstrom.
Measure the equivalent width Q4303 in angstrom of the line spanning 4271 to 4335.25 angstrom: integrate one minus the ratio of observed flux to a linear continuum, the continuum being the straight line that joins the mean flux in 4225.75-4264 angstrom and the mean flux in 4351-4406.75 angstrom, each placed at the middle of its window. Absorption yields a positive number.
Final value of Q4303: -4.1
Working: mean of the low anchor 4.33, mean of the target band 4.79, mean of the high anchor 4.72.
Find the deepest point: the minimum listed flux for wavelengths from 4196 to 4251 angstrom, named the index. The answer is 3.992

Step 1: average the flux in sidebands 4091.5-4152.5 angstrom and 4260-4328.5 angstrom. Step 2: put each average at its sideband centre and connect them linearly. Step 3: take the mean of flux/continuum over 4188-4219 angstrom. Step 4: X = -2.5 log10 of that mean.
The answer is 0.131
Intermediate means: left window 4.81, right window 4.66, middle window 4.2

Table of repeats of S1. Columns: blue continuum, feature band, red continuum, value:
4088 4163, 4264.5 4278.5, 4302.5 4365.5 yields 1.9 angstrom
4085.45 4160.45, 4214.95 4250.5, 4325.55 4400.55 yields 4.0 angstrom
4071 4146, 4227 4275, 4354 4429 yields 3.5 angstrom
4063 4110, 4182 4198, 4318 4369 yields 2.7 angstrom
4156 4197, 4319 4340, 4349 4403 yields -2.7 angstrom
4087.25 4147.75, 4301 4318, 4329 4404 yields 0.4 angstrom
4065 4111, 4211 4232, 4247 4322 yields 1.8 angstrom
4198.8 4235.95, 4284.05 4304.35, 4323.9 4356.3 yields 1.8 angstrom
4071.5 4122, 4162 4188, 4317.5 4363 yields 3.2 angstrom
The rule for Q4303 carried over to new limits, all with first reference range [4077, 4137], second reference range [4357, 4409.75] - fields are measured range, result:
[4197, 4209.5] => 1.8 angstrom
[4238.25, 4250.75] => 1.0 angstrom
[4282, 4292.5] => 0.4 angstrom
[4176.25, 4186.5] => 0.8 angstrom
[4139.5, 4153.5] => 1.3 angstrom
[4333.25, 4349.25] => -3.2 angstrom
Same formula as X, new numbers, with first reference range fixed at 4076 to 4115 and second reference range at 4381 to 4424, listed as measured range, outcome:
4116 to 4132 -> 0.054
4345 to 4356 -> -0.245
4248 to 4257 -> 0.106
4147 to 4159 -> 0.112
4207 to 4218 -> 0.131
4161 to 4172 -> 0.085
